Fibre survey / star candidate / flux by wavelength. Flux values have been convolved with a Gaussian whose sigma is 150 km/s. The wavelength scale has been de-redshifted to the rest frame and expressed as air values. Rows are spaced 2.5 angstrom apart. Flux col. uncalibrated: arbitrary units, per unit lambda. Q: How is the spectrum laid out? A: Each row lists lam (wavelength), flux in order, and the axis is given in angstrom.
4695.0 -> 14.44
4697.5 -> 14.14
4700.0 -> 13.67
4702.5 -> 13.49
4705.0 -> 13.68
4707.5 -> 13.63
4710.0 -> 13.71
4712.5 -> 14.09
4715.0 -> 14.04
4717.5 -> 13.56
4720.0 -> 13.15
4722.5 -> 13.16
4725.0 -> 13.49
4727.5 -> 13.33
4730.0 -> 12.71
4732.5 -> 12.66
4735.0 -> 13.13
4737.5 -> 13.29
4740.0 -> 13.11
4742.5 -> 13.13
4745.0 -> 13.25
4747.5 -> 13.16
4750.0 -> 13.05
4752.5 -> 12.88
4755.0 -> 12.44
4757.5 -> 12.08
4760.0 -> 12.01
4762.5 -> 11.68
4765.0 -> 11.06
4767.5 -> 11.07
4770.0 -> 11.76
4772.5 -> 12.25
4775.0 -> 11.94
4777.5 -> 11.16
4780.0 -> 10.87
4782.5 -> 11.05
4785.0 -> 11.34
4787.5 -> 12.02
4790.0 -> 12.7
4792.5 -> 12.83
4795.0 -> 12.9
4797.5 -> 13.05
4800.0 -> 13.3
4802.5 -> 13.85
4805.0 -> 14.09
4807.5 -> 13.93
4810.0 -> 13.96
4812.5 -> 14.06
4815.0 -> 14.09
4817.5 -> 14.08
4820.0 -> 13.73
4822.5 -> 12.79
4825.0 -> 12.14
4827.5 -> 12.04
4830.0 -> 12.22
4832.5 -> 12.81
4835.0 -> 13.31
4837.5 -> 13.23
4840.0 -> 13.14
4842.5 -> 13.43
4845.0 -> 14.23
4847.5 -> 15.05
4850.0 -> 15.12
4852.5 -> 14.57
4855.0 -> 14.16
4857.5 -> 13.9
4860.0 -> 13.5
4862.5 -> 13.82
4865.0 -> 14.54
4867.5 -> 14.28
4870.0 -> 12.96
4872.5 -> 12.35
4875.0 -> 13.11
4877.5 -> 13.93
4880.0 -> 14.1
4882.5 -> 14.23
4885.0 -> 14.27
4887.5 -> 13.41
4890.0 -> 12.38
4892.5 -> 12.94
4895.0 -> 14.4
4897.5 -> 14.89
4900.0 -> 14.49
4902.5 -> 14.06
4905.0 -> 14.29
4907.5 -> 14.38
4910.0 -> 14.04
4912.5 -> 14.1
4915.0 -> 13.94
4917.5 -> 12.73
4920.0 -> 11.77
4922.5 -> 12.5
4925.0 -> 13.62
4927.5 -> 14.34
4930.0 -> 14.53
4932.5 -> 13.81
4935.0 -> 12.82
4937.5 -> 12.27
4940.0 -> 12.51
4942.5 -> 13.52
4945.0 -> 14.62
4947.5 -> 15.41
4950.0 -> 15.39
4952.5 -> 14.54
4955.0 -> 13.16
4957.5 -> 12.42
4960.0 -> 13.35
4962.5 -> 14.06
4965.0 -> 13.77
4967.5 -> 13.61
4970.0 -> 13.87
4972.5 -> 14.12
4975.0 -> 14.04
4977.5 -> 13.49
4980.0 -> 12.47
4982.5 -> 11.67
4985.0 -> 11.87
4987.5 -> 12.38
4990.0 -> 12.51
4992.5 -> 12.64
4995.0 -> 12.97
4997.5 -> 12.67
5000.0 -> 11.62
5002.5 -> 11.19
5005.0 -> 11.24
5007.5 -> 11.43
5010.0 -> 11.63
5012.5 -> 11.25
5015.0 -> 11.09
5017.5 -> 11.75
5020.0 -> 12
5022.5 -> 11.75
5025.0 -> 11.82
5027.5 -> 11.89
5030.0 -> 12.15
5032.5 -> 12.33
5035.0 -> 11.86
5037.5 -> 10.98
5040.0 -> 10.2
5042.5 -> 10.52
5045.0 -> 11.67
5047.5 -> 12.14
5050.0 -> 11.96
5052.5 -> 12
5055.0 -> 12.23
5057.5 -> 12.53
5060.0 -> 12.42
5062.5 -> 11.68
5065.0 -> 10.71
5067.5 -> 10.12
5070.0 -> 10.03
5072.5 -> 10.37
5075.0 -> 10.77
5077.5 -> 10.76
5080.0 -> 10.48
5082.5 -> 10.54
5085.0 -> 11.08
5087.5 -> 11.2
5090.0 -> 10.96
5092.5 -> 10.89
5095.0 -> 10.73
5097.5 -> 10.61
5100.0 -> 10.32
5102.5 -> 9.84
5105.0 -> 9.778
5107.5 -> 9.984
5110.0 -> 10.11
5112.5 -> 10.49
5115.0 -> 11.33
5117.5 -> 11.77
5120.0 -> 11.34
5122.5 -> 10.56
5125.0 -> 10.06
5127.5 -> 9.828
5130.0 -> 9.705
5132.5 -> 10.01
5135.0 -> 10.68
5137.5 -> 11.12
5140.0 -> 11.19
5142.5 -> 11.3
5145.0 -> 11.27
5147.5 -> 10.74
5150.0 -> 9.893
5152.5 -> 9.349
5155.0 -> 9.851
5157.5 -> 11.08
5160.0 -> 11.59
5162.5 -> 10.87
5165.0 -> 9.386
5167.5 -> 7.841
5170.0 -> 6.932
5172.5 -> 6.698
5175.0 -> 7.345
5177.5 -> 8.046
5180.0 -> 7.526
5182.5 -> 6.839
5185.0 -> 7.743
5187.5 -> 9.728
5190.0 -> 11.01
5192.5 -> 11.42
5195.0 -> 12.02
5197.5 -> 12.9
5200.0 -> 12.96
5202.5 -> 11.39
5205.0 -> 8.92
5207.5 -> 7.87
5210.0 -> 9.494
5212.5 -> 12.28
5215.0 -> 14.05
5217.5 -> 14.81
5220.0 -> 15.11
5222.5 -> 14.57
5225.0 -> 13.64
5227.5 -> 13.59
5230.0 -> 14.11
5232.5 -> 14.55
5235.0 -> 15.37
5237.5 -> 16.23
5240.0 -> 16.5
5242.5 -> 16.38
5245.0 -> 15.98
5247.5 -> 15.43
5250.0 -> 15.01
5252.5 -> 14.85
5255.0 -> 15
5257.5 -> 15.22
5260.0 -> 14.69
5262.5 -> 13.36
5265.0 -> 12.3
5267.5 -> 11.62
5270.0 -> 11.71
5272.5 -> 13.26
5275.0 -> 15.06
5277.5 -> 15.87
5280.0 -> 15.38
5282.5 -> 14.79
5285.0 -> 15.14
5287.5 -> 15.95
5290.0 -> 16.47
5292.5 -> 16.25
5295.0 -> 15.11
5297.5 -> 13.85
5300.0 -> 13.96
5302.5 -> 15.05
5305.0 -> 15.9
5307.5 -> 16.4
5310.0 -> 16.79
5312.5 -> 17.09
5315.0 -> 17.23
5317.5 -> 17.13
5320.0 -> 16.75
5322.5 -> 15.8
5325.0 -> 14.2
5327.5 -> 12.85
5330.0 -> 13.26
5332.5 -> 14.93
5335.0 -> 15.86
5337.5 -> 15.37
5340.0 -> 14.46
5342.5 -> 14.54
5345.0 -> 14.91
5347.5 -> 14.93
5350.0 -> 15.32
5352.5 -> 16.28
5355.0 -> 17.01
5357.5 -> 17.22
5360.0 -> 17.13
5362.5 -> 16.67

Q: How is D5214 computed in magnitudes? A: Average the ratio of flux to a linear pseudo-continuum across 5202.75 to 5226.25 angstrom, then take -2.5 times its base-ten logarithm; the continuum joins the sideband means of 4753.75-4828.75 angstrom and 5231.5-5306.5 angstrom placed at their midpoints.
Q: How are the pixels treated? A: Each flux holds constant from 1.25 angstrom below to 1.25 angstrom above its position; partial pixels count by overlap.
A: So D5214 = 0.191 mag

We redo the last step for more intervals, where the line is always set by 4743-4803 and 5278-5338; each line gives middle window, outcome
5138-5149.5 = 0.294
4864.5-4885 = -0.069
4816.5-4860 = -0.074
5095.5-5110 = 0.368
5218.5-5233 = 0.054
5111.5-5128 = 0.306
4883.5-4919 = -0.069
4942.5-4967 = -0.056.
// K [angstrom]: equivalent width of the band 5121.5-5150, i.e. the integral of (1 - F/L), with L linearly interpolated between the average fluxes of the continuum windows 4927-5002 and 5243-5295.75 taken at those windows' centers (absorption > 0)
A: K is 7.2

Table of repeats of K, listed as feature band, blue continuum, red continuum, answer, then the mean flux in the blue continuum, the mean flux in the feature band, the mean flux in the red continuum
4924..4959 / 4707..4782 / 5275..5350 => -0.44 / 12.7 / 13.8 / 15.4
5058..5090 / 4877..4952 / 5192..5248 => 6.41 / 13.8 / 10.9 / 13.5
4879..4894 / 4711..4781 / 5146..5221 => -2.17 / 12.6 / 13.6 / 10.2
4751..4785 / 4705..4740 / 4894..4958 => 4.46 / 13.4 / 11.7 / 13.8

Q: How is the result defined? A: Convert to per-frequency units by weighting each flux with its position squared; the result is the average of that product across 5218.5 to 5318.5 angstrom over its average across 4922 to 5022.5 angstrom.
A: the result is 1.31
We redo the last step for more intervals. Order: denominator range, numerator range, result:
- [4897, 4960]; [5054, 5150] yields 0.84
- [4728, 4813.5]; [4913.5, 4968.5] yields 1.16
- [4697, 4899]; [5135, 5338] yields 1.18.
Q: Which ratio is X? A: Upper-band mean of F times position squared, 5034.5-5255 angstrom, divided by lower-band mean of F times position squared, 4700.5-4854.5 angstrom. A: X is 1.01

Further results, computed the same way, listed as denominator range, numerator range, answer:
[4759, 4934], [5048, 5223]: 0.90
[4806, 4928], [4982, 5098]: 0.90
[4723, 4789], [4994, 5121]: 1.03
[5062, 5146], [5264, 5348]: 1.53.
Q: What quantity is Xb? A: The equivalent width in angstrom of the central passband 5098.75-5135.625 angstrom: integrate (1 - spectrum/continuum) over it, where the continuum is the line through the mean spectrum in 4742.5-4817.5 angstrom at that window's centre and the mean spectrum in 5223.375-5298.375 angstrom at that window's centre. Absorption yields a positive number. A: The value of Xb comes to 9.7 angstrom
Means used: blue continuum 12.6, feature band 10.4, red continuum 14.8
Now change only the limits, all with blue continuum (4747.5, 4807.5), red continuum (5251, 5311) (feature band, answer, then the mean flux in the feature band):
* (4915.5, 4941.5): -0.2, 13.1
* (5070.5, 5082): 2.7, 10.6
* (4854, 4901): -3.6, 13.8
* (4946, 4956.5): -1.1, 14.6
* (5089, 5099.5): 2.3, 10.8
